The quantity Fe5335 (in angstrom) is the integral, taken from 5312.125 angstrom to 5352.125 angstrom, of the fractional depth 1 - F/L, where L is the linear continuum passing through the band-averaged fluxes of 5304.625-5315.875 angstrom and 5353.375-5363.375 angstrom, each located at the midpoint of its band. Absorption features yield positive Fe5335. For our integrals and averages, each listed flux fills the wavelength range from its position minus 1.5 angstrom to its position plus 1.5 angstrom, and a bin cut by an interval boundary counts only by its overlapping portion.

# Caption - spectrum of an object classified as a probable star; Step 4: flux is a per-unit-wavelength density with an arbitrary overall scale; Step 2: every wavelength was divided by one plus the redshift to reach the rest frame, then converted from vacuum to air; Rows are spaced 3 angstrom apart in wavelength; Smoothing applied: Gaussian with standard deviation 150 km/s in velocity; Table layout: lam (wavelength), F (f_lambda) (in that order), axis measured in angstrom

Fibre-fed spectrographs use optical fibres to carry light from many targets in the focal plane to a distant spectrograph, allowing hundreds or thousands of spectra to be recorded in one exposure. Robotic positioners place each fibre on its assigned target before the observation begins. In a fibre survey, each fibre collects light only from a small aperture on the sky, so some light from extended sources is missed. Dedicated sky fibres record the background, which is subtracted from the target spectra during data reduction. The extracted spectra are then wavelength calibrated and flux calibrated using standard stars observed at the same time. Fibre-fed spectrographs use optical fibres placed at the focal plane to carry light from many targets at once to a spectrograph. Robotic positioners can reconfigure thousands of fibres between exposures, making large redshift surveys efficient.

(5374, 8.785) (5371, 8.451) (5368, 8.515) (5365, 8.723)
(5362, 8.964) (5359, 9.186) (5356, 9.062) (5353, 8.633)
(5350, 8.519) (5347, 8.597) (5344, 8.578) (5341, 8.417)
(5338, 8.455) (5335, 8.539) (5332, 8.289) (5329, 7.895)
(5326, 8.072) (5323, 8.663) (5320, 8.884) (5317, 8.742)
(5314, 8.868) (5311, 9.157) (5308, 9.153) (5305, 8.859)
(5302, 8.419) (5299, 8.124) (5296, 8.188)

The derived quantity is 2.3 angstrom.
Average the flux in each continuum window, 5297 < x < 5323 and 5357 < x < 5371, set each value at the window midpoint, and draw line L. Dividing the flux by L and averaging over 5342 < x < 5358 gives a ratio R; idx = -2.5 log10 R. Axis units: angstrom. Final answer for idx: 0.01 mag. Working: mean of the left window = 8.76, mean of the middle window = 8.69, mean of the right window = 8.81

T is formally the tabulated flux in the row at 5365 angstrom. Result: 8.723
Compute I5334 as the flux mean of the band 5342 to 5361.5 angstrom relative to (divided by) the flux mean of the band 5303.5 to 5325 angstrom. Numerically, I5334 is 1.0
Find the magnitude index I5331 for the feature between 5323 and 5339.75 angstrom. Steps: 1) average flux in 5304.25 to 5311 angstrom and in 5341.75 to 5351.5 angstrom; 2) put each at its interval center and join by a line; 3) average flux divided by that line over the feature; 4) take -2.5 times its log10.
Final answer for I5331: 0.06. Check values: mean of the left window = 9.06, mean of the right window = 8.55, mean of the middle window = 8.29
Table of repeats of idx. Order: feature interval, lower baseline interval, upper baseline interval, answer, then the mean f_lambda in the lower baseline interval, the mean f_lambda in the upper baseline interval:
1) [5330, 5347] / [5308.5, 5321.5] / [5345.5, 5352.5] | 0.029 mag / 8.93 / 8.57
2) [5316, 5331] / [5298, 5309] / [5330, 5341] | 0.007 mag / 8.64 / 8.4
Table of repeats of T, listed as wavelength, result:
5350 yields 8.519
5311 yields 9.157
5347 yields 8.597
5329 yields 7.895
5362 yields 8.964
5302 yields 8.419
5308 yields 9.153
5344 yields 8.578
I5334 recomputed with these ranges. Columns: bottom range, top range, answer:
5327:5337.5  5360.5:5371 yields 1.05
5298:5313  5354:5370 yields 1.01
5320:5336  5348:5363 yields 1.06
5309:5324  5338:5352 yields 0.96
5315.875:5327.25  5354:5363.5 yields 1.05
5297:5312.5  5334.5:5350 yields 0.98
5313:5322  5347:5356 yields 0.98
